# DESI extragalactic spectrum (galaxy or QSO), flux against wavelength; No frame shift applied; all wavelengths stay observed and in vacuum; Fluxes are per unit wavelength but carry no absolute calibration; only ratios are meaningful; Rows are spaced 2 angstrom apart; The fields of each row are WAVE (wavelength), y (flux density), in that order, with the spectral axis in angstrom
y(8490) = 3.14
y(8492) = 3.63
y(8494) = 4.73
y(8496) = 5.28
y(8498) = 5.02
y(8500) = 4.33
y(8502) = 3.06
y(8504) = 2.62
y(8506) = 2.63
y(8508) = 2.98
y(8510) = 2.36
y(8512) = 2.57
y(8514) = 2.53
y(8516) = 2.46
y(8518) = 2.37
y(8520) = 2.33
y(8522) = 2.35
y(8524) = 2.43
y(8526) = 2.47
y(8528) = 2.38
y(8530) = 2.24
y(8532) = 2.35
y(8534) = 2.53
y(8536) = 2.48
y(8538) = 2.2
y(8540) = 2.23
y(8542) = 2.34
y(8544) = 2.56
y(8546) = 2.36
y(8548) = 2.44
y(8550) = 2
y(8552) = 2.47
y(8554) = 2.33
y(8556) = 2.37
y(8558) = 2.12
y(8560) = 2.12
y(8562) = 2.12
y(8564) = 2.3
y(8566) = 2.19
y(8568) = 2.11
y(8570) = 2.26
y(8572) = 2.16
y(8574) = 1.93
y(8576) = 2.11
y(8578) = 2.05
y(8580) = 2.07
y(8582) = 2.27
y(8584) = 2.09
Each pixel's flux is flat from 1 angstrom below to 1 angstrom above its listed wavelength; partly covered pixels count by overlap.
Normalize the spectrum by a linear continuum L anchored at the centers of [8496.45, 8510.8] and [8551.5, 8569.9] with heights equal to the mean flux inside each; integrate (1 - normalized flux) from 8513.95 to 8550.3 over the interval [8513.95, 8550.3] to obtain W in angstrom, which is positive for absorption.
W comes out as 5.43 angstrom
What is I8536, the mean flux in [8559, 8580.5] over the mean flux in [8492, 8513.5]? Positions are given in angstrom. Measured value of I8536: 0.60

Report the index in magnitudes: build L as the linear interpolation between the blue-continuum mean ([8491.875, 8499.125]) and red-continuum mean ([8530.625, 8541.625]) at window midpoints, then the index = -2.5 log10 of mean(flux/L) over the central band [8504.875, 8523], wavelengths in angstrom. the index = 0.41 mag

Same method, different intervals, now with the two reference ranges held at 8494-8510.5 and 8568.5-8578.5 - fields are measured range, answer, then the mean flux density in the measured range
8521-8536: 0.27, 2.4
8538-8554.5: 0.15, 2.33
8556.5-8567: 0.08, 2.18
